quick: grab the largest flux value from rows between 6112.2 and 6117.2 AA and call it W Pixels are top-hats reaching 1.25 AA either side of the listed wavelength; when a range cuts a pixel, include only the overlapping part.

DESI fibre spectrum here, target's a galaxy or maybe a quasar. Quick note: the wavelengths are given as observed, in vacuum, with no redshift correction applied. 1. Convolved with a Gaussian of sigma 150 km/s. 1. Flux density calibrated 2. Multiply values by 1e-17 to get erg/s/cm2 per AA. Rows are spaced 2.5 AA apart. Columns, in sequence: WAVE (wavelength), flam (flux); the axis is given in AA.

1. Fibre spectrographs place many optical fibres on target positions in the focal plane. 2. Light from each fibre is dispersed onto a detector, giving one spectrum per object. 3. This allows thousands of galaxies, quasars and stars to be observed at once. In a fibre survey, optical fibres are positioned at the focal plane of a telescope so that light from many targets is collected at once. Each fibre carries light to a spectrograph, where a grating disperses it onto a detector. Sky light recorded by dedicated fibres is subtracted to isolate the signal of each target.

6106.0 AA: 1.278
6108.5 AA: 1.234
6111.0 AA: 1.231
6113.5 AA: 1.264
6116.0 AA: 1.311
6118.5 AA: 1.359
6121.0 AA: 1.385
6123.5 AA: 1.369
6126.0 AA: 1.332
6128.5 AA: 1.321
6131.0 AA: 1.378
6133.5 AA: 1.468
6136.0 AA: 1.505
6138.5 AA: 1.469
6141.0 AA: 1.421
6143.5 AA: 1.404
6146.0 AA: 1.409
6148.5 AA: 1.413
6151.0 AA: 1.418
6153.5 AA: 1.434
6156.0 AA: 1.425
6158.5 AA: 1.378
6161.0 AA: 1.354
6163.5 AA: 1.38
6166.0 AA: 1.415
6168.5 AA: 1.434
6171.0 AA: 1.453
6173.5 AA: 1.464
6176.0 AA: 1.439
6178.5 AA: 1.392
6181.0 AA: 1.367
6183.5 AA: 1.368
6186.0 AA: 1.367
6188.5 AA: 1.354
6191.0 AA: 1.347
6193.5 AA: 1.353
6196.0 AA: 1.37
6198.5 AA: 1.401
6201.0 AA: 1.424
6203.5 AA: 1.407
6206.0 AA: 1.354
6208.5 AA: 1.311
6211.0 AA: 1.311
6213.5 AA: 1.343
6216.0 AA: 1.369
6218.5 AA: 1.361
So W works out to 1.311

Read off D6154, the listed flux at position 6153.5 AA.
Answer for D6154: 1.434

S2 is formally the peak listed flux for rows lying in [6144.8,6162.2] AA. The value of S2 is 1.434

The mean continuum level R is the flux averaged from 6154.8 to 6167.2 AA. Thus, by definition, 1.39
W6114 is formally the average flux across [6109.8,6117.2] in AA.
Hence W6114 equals 1.27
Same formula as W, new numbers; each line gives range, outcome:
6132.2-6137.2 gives 1.505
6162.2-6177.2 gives 1.464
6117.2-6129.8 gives 1.385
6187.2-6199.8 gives 1.401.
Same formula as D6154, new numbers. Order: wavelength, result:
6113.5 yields 1.264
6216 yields 1.369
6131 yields 1.378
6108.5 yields 1.234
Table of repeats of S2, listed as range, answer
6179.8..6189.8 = 1.368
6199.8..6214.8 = 1.424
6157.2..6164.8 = 1.38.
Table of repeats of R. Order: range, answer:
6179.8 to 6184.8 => 1.37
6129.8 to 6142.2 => 1.45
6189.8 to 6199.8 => 1.37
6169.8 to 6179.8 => 1.44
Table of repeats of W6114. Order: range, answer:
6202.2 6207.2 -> 1.38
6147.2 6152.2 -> 1.42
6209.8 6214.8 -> 1.33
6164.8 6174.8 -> 1.44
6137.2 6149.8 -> 1.42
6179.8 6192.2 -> 1.36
